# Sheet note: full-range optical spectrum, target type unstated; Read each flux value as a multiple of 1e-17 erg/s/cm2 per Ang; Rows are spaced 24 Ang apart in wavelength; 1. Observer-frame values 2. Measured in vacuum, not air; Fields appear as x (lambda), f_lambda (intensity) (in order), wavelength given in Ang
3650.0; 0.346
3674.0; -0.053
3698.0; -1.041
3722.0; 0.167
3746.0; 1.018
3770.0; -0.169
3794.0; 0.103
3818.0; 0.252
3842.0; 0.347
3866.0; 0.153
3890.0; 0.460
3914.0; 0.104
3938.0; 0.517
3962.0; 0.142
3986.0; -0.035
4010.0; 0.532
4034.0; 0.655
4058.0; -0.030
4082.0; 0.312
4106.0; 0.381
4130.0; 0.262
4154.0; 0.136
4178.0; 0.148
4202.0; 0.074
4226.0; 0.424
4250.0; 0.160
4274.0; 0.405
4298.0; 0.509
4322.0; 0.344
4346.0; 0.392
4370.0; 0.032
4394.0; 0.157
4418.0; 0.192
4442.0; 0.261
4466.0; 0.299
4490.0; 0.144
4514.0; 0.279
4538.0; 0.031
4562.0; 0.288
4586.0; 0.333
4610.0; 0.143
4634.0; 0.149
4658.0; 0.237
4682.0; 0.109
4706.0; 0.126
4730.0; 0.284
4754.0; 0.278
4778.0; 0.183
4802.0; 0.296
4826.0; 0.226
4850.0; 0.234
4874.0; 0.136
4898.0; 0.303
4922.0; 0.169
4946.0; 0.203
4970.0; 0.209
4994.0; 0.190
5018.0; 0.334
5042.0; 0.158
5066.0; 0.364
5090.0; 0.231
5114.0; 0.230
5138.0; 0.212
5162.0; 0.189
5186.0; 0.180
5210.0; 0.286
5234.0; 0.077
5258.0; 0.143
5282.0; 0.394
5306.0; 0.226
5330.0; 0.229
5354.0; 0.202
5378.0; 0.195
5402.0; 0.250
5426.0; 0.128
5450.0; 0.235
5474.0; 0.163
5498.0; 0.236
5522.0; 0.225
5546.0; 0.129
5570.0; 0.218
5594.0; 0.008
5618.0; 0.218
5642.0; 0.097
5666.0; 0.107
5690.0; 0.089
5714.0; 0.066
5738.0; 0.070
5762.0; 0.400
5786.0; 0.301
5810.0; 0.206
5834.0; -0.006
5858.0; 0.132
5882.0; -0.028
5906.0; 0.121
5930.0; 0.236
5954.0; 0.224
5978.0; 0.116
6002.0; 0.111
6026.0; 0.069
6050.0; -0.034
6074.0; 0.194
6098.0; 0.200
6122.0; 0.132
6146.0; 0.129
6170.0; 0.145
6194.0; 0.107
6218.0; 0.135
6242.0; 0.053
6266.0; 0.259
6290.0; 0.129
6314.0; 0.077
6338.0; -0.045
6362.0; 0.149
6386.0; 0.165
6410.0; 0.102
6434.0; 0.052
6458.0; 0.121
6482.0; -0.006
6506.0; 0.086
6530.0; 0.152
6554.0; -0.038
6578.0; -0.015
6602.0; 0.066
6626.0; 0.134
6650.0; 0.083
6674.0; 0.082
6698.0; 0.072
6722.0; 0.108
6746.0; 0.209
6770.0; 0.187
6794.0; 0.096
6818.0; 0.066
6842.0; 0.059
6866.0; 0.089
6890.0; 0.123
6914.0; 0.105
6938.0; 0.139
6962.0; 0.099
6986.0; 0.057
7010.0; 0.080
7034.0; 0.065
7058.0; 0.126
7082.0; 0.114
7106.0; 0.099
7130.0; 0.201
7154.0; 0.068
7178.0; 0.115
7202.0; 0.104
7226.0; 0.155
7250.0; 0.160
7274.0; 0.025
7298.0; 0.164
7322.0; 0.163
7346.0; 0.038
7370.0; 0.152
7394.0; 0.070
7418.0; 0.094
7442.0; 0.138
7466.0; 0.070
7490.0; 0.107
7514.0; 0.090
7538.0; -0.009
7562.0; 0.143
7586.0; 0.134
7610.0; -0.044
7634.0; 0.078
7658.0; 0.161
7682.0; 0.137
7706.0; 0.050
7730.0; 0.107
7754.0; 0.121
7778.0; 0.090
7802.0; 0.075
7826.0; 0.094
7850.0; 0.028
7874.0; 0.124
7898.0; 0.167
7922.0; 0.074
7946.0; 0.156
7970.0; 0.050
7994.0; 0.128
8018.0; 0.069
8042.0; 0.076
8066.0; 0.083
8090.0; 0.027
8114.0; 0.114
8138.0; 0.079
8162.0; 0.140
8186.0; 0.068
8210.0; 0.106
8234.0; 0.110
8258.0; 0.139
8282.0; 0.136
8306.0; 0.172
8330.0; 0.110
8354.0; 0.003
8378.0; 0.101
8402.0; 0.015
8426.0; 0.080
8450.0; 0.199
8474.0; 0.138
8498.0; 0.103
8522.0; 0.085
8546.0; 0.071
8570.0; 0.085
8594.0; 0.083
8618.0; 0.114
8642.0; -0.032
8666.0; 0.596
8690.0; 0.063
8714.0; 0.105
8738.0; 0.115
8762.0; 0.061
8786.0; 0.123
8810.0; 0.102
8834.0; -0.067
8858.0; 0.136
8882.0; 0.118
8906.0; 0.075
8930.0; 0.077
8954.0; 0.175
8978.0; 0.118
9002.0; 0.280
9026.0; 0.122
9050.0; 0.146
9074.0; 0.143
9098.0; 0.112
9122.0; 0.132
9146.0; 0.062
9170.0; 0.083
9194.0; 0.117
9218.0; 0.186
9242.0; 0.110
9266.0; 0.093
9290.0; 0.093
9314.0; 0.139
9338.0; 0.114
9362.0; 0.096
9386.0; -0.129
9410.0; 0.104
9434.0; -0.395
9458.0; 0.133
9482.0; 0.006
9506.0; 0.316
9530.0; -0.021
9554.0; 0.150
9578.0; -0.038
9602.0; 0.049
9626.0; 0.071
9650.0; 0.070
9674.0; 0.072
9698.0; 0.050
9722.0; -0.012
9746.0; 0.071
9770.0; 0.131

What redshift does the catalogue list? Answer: 1.324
